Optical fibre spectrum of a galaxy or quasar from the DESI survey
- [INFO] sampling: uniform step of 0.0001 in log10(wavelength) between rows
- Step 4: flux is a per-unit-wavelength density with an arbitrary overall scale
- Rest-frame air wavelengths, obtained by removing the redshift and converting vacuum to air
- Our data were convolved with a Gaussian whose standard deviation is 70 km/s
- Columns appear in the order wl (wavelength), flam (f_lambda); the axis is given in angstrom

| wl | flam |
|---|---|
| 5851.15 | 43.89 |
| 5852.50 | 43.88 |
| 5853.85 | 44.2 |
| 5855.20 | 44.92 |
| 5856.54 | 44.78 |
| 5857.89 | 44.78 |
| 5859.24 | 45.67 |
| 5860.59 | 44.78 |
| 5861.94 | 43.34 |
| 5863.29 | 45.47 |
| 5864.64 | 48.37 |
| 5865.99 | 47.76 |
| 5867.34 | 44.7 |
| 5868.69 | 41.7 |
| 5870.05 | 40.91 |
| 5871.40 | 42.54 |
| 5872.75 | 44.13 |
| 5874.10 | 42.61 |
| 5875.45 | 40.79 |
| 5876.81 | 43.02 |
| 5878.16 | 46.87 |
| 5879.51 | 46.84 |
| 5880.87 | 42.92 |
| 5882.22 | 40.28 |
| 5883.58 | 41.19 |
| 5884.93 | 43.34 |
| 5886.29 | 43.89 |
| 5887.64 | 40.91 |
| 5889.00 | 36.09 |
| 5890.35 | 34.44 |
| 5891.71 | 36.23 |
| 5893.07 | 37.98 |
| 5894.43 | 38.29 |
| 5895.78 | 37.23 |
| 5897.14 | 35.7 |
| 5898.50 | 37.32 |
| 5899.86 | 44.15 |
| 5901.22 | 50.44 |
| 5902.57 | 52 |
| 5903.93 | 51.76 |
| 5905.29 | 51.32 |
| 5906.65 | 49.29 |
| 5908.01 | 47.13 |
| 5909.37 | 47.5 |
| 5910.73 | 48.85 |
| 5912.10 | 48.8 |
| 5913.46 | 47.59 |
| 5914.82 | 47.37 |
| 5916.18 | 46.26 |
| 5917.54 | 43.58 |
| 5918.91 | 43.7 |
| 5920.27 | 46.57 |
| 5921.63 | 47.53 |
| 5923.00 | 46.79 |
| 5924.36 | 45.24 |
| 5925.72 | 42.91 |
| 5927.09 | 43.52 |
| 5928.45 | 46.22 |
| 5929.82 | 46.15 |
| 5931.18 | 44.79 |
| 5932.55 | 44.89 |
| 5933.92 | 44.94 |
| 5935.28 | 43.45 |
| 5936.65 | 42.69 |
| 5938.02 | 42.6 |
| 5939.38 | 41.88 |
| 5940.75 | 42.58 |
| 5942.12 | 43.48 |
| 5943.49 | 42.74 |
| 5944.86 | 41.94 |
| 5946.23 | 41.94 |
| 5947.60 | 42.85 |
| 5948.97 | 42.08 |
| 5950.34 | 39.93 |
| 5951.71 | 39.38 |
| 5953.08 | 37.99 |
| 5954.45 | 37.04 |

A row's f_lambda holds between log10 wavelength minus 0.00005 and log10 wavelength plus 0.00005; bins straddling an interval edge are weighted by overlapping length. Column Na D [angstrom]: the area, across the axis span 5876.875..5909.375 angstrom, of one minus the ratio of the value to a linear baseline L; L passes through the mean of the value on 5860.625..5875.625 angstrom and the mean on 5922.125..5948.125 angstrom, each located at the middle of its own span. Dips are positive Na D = 0.7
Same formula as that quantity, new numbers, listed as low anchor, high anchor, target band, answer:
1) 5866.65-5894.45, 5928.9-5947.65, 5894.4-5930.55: -2.8 angstrom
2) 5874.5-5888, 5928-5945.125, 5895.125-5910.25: -0.9 angstrom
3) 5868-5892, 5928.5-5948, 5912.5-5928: -1.0 angstrom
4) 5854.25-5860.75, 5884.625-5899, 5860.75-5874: -0.4 angstrom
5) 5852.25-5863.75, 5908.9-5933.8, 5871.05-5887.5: 0.7 angstrom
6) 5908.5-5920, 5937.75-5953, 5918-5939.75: -0.1 angstrom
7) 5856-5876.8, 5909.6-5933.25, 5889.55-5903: 1.5 angstrom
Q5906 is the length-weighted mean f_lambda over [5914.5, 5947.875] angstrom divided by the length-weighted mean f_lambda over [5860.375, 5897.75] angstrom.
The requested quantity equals 1.1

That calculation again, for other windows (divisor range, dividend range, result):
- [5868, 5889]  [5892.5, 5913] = 1.06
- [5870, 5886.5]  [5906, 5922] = 1.09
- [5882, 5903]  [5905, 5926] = 1.16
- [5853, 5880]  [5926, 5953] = 0.97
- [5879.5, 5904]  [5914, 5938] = 1.09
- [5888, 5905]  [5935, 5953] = 1.02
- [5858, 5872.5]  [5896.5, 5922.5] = 1.05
